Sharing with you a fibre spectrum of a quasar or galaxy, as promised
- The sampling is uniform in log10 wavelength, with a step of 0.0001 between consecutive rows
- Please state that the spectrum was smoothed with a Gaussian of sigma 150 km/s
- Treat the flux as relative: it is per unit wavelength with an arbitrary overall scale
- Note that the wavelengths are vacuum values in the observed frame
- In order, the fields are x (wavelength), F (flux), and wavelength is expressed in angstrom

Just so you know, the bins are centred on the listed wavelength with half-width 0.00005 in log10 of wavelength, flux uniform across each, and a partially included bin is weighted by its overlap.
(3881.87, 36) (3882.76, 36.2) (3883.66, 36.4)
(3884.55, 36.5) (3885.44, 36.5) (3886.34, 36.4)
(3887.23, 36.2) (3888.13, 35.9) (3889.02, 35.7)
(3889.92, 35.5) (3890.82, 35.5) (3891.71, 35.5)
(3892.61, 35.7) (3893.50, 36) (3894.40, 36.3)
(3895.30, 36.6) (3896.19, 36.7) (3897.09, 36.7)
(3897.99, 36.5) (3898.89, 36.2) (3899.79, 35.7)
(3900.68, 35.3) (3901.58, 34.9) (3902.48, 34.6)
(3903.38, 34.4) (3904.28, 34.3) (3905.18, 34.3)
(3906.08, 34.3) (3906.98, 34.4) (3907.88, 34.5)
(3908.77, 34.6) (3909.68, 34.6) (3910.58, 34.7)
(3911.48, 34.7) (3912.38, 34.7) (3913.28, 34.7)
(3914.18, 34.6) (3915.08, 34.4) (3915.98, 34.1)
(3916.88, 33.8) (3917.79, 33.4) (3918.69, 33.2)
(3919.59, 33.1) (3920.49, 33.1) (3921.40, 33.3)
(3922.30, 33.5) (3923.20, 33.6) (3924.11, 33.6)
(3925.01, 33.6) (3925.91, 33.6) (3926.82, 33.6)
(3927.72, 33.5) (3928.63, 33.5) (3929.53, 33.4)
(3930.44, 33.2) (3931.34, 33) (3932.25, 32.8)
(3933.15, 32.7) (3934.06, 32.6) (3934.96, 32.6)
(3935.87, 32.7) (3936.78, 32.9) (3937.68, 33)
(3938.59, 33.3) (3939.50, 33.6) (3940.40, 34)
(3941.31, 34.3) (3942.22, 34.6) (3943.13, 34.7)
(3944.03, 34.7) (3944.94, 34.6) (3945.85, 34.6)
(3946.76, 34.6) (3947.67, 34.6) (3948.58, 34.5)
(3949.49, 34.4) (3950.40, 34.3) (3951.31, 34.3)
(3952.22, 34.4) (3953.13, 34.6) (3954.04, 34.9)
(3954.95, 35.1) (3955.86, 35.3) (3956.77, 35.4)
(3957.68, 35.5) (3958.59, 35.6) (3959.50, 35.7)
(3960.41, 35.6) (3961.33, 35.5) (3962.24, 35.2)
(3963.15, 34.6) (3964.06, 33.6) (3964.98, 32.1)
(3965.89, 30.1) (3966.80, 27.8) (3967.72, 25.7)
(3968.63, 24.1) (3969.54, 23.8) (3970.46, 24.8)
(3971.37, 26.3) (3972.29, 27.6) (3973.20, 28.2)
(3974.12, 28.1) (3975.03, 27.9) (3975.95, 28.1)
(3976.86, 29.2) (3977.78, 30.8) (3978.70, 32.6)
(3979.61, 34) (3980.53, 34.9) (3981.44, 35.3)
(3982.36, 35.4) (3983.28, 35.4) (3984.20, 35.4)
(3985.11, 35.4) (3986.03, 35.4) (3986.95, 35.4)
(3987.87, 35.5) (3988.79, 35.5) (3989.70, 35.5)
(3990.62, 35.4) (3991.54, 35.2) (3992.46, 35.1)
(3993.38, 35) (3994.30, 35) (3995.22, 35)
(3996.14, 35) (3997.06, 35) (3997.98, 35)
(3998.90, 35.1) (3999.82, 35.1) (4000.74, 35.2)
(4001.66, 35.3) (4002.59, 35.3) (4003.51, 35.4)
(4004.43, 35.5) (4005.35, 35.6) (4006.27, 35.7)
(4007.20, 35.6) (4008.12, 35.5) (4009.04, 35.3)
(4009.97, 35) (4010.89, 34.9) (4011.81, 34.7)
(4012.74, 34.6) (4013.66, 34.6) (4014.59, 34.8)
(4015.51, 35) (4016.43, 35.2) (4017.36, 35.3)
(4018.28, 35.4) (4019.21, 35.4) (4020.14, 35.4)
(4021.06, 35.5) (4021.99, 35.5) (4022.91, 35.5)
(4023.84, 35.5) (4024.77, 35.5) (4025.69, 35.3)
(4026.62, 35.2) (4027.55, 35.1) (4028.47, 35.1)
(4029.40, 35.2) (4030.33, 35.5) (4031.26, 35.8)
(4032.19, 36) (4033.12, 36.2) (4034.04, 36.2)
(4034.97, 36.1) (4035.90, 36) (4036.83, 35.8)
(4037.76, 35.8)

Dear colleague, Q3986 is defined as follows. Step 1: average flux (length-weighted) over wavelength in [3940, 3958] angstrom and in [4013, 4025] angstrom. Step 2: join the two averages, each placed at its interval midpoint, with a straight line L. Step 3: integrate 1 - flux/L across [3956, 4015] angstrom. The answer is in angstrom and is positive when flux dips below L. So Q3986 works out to 2.7 angstrom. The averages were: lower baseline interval 34.7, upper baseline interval 35.3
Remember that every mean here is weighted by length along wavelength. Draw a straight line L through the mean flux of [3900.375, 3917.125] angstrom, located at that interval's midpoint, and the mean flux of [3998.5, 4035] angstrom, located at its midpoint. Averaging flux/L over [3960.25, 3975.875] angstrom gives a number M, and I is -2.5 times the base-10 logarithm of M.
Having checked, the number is 0.192 mag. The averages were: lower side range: 34.5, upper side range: 35.3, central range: 29.3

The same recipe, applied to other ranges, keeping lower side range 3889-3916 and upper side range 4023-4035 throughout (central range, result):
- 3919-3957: 0.05 mag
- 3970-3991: 0.10 mag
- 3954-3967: 0.03 mag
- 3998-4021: 0.01 mag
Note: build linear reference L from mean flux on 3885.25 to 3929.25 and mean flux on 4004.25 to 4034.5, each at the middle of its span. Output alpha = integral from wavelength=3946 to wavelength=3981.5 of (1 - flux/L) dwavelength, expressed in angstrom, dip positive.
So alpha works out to 3.1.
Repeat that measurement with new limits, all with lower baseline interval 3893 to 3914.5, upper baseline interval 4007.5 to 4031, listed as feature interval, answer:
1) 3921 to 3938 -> 1.0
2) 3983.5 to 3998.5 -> 0.0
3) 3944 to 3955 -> 0.2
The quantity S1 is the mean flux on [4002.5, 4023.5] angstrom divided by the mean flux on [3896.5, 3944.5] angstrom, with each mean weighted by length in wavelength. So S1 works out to 1.04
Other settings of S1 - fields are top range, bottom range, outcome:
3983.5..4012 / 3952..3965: 1.01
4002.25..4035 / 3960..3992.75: 1.11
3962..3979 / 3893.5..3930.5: 0.84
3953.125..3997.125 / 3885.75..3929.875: 0.94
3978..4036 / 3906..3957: 1.04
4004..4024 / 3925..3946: 1.05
